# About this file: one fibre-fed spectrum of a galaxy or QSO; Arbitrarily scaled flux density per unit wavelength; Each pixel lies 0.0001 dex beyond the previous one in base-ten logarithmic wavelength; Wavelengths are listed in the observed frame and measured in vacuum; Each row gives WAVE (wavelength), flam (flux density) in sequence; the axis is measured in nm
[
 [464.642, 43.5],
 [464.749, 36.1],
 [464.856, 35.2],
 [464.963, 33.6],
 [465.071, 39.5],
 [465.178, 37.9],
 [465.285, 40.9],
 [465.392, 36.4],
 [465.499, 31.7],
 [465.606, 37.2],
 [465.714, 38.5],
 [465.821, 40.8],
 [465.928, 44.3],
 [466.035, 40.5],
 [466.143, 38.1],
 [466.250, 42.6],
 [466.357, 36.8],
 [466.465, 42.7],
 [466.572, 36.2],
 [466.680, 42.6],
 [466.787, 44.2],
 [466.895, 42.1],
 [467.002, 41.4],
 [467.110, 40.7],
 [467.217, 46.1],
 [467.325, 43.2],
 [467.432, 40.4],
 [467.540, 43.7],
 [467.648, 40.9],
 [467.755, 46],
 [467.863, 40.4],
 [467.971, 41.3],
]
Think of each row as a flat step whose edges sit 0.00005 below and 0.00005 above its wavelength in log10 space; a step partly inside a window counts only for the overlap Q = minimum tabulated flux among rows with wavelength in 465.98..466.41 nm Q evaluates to 36.8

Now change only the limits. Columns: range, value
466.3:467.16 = 36.2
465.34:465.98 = 31.7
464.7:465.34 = 33.6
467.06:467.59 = 40.4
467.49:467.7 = 40.9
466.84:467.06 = 41.4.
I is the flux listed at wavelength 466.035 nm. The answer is 40.5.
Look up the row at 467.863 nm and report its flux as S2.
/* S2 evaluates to 40.4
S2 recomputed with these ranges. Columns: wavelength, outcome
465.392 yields 36.4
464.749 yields 36.1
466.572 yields 36.2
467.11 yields 40.7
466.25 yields 42.6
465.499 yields 31.7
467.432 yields 40.4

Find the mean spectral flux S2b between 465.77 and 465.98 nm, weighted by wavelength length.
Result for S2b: 42.6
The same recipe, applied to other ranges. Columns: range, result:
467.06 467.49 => 42.7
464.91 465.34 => 37.9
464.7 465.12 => 36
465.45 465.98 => 38.5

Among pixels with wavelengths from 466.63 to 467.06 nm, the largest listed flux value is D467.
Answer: 44.2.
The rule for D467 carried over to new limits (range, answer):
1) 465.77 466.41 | 44.3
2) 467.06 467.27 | 46.1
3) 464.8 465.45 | 40.9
